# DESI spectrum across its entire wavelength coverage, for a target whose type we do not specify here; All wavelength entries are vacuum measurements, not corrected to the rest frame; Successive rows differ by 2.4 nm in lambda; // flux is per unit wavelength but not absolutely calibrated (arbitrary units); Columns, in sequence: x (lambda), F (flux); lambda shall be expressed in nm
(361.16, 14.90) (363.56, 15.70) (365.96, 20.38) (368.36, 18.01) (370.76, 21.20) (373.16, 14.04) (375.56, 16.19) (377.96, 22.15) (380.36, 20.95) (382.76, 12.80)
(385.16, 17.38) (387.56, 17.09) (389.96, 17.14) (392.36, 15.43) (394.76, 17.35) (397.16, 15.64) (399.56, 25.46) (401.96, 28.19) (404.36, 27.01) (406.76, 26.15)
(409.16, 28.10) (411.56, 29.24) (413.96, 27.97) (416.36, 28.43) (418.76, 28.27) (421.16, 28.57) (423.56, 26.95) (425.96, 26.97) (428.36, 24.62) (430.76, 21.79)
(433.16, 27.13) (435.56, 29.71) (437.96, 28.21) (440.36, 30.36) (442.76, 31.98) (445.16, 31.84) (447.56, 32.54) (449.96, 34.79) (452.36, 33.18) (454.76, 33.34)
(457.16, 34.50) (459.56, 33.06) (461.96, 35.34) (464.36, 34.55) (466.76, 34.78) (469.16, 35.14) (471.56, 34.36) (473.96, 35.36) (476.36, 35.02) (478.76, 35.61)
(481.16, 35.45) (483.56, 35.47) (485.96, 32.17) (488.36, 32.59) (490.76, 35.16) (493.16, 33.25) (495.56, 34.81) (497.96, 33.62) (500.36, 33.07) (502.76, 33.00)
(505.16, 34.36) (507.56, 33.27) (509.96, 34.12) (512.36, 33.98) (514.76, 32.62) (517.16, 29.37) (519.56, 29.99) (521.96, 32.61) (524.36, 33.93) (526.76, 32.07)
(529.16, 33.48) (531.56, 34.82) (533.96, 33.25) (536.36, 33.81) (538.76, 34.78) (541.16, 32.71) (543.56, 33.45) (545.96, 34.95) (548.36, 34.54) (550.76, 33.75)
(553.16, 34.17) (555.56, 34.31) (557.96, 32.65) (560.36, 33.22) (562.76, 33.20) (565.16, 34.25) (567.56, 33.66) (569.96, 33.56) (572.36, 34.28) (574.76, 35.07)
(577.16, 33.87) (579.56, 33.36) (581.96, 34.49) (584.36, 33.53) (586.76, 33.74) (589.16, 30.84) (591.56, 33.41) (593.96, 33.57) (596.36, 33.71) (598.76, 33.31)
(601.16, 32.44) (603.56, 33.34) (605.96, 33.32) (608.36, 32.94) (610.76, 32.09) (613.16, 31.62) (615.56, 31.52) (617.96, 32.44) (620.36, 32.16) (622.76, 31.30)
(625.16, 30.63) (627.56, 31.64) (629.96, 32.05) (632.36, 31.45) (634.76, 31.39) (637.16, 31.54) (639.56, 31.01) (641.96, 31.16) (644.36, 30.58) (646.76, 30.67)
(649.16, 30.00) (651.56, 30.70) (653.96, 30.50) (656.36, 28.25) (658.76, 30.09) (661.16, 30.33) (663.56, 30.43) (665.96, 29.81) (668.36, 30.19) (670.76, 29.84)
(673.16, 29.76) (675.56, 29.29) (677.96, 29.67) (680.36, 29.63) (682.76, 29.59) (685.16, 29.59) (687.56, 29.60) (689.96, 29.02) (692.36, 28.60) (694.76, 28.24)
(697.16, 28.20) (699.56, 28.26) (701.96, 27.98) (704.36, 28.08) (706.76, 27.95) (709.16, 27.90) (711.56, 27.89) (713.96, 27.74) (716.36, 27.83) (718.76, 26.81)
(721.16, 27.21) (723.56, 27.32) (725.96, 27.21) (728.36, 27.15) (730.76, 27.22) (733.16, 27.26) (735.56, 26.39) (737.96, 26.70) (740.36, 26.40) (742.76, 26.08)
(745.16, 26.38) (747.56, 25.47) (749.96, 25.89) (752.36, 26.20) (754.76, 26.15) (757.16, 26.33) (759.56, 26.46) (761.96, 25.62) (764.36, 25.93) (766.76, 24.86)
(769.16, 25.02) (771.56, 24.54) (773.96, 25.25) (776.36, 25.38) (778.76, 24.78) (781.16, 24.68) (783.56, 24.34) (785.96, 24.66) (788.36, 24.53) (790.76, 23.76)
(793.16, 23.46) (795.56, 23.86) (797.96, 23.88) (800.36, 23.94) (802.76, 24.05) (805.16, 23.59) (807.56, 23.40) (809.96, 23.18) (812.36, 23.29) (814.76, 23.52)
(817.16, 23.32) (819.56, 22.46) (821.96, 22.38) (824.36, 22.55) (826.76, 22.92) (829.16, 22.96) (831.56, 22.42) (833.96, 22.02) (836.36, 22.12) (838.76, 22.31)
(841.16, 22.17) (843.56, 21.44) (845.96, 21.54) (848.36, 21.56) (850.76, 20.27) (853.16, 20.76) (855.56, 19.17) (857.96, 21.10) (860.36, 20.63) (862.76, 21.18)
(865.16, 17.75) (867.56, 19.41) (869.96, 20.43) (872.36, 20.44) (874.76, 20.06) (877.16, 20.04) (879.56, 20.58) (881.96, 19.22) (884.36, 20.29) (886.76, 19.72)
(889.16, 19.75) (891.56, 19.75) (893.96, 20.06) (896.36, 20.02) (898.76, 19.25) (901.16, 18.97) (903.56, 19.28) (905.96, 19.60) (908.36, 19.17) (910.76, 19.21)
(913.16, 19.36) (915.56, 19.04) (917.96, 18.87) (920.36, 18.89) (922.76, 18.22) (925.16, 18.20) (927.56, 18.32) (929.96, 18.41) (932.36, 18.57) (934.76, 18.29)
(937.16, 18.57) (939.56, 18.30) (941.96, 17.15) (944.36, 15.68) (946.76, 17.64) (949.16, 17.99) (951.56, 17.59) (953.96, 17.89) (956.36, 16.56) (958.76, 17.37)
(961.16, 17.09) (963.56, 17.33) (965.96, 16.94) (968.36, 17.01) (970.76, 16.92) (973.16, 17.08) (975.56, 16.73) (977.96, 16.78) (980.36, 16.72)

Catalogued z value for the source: 0.000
